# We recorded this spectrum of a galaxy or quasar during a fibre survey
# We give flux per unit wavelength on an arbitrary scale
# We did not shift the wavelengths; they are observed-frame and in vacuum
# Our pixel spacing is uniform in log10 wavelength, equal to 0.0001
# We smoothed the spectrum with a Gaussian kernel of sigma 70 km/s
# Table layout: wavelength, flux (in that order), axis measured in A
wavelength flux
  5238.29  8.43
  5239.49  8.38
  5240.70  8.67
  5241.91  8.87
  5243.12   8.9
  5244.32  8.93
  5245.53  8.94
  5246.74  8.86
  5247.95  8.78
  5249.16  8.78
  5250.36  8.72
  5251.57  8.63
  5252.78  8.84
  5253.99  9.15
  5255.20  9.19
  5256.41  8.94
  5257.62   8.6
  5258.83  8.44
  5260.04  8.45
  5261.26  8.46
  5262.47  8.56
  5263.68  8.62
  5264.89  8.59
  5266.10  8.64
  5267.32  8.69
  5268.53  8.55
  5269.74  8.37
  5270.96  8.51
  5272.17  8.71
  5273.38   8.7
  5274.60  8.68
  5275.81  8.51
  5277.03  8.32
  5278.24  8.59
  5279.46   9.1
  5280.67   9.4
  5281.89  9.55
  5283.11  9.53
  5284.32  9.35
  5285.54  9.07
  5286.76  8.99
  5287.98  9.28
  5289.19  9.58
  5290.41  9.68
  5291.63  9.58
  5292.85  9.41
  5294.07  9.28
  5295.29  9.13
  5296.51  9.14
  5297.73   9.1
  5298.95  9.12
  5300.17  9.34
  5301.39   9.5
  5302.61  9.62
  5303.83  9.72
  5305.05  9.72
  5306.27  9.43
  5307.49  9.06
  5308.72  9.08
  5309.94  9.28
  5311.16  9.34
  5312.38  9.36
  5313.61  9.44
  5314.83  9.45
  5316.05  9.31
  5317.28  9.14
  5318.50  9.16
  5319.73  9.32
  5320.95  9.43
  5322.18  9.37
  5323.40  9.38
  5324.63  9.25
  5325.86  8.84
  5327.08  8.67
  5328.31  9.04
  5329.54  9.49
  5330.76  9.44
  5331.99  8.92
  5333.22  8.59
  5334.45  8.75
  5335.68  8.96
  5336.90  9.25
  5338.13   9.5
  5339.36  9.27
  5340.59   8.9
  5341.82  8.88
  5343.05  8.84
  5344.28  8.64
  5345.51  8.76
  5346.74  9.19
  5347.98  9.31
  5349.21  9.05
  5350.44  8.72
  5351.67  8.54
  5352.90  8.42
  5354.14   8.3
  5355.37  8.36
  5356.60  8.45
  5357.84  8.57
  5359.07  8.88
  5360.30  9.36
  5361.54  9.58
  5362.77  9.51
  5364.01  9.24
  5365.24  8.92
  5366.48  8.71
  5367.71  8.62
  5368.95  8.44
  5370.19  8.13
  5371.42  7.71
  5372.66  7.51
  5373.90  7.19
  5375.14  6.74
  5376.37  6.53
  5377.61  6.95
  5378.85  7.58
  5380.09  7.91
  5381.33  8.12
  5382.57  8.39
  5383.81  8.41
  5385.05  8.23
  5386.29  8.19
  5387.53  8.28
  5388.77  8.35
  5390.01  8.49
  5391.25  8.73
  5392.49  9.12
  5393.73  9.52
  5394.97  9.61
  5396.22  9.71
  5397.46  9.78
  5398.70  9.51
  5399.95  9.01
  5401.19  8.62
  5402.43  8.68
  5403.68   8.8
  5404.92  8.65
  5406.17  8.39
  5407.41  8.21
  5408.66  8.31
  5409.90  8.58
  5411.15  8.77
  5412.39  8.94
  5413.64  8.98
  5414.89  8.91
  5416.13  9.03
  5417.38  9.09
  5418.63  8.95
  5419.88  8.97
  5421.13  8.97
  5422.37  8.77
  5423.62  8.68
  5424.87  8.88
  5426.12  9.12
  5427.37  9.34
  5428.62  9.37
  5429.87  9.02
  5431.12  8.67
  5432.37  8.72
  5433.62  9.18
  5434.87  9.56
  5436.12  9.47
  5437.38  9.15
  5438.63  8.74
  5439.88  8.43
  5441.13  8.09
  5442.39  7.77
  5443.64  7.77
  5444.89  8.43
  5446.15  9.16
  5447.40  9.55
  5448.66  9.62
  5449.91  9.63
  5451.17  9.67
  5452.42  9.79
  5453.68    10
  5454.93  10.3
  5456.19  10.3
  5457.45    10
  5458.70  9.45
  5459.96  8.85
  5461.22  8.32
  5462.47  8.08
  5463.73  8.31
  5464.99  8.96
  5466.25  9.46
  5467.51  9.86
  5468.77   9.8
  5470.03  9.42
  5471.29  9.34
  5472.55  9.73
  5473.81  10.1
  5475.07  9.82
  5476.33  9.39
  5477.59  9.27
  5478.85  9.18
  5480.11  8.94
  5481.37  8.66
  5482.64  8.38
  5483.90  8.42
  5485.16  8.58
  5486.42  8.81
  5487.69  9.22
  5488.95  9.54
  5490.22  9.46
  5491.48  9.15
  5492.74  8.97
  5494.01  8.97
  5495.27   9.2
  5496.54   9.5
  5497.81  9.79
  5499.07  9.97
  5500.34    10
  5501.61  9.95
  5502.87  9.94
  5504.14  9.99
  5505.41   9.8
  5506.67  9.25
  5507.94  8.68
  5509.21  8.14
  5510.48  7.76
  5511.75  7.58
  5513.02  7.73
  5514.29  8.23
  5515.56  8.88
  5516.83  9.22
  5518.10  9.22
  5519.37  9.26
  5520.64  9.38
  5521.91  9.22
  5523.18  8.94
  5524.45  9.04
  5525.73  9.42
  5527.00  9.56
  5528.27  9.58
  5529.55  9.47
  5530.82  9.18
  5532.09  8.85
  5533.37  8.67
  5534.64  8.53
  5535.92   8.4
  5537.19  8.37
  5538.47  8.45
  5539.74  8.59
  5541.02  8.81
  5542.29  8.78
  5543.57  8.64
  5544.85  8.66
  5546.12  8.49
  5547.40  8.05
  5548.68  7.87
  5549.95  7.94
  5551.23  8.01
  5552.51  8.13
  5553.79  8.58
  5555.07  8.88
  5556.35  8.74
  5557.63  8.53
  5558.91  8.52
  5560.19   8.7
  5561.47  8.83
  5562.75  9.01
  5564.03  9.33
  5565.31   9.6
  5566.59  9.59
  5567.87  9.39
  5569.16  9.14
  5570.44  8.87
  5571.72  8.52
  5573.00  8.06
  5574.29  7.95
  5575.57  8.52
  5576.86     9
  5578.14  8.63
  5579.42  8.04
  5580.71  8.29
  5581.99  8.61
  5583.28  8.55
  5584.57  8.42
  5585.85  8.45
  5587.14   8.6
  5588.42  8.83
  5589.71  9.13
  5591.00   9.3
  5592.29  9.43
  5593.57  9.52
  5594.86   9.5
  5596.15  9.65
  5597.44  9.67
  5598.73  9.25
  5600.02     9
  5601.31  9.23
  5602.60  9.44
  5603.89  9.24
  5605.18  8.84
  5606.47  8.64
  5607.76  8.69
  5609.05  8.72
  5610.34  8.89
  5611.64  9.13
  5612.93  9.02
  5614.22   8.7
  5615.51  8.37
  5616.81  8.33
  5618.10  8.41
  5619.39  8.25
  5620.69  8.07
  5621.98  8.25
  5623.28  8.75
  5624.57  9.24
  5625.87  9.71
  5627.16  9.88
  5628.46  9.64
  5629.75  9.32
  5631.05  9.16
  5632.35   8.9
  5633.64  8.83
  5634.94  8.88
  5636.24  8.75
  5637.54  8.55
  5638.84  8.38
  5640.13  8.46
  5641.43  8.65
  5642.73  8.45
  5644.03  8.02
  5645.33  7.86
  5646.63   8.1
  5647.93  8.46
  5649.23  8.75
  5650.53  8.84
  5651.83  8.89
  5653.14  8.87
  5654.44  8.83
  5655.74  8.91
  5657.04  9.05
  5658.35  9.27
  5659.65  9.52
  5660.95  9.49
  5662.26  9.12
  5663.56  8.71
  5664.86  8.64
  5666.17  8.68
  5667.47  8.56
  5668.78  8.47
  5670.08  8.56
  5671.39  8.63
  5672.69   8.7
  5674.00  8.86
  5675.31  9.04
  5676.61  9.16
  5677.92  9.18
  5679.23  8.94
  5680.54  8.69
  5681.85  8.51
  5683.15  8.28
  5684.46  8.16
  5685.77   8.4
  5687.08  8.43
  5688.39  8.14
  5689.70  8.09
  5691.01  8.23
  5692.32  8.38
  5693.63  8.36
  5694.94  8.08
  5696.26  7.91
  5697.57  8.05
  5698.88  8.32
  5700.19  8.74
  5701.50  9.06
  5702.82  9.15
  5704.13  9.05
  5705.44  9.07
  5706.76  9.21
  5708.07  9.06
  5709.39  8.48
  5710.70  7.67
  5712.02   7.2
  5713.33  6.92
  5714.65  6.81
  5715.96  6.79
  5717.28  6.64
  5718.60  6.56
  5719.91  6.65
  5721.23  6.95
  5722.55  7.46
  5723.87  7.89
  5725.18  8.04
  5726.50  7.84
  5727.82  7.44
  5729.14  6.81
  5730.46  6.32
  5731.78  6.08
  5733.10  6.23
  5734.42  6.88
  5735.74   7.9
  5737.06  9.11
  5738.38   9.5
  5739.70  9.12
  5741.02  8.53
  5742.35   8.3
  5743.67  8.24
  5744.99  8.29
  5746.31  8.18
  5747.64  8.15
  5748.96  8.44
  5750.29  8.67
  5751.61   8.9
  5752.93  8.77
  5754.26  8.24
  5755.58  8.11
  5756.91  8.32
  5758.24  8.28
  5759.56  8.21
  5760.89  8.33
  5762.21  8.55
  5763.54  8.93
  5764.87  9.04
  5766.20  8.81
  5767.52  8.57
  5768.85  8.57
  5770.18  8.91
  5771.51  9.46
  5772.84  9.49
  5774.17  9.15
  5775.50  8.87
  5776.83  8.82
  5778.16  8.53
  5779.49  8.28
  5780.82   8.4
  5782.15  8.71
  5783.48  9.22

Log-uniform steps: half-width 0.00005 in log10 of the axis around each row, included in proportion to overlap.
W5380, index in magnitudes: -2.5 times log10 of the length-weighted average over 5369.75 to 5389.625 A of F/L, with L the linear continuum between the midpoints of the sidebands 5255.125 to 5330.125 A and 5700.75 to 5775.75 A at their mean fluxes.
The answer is 0.15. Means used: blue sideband 9.08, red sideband 8.14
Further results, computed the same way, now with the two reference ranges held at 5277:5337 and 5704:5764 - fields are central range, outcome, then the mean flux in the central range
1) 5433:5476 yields -0.05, 9.24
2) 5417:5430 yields -0.02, 9.01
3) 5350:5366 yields 0.03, 8.83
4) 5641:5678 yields -0.08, 8.76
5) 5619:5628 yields -0.08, 8.91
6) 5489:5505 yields -0.11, 9.57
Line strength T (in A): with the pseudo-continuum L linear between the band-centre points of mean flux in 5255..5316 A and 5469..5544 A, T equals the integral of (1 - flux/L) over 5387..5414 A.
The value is 0.6 A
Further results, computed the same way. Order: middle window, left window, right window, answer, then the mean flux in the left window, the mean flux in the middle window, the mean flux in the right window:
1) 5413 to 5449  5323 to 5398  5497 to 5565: -0.65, 8.66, 8.9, 8.86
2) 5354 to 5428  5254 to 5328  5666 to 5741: 1.93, 9.08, 8.61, 8.09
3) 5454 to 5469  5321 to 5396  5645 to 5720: -1.26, 8.65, 9.31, 8.45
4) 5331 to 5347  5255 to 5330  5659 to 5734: 0.02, 9.08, 8.96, 8.14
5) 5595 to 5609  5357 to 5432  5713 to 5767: -1.65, 8.64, 9.16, 7.89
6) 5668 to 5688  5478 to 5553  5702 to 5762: -1.17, 8.91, 8.66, 7.94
